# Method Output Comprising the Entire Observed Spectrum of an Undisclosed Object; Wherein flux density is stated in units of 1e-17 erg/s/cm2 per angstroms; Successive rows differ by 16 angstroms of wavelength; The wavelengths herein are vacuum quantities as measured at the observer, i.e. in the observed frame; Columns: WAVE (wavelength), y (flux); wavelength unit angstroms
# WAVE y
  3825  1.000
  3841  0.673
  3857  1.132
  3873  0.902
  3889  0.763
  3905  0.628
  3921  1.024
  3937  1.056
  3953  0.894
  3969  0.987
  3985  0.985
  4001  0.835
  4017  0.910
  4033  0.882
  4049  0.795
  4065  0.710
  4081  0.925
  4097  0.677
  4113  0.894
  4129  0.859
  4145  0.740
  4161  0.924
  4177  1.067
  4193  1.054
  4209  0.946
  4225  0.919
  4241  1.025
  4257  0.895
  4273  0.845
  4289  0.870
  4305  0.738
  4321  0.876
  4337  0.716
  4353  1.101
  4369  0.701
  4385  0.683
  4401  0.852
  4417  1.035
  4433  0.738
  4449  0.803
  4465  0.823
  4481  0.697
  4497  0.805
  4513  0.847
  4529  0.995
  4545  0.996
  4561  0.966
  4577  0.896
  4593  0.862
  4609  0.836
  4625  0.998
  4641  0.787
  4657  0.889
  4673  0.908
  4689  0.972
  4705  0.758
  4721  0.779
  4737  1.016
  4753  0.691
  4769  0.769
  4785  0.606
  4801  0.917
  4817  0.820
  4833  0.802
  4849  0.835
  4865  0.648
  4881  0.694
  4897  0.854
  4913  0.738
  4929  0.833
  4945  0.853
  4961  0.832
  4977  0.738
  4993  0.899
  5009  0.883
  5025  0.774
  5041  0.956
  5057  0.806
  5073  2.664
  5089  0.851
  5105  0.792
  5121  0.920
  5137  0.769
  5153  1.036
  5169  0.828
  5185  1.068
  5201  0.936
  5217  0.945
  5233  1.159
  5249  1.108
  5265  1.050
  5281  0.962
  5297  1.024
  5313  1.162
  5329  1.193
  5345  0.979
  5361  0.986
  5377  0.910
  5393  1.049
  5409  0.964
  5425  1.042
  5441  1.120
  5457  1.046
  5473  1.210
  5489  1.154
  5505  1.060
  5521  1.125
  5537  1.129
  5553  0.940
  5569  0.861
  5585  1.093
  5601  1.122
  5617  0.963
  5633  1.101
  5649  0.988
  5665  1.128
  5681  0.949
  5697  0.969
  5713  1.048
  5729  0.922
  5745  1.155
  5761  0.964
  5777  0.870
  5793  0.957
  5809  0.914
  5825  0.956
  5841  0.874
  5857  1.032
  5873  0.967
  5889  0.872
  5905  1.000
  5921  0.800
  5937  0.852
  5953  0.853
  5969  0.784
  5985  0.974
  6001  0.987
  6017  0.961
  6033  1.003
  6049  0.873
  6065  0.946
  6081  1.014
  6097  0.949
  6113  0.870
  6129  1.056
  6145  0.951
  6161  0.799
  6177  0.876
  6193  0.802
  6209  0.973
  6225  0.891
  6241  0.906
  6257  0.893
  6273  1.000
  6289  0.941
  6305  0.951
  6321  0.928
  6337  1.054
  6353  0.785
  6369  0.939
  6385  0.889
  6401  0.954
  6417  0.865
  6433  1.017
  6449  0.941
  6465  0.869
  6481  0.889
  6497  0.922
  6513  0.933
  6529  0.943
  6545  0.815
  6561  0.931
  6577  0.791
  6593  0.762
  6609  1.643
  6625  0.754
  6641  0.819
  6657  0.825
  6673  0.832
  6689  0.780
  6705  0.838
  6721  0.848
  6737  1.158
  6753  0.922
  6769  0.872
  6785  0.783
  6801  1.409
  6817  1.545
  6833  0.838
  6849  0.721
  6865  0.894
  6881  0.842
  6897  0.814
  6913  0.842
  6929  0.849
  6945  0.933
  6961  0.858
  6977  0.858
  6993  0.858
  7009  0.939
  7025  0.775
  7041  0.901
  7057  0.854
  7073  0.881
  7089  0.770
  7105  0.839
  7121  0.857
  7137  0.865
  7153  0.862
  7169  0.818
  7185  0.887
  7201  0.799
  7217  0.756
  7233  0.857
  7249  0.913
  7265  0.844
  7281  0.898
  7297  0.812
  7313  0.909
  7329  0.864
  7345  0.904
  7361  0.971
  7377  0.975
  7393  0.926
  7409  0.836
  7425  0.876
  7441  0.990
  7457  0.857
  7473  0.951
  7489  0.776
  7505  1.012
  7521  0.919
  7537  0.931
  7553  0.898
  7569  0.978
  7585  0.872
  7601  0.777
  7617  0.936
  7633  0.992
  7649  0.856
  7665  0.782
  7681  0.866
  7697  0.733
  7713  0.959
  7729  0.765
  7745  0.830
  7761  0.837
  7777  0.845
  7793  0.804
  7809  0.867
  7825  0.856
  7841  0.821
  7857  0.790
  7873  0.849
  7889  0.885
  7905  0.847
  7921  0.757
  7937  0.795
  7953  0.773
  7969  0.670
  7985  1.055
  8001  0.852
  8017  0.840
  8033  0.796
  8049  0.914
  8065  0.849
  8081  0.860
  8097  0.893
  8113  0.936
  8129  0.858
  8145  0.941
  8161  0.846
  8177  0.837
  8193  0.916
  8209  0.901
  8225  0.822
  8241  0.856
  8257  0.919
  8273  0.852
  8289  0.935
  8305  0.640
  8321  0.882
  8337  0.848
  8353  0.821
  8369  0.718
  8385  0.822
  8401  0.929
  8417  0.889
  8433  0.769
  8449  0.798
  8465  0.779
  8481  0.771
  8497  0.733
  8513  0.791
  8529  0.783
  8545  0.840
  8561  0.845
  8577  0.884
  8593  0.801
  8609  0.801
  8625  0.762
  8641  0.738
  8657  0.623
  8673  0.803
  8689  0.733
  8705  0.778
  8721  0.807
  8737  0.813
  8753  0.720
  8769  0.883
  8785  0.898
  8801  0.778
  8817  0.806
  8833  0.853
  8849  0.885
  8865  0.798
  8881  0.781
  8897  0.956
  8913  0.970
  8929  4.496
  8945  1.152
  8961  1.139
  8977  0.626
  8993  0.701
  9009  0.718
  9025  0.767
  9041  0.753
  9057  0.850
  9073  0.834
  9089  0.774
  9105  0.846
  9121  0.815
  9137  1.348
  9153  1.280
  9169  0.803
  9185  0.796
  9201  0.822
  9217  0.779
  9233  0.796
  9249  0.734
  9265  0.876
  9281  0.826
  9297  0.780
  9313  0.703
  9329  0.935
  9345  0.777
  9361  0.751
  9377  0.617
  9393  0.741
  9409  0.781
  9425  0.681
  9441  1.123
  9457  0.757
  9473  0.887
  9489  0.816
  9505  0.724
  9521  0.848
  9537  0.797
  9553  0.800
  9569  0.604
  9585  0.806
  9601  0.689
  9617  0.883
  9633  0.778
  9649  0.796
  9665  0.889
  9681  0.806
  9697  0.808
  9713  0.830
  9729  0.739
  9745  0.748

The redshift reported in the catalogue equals 0.36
